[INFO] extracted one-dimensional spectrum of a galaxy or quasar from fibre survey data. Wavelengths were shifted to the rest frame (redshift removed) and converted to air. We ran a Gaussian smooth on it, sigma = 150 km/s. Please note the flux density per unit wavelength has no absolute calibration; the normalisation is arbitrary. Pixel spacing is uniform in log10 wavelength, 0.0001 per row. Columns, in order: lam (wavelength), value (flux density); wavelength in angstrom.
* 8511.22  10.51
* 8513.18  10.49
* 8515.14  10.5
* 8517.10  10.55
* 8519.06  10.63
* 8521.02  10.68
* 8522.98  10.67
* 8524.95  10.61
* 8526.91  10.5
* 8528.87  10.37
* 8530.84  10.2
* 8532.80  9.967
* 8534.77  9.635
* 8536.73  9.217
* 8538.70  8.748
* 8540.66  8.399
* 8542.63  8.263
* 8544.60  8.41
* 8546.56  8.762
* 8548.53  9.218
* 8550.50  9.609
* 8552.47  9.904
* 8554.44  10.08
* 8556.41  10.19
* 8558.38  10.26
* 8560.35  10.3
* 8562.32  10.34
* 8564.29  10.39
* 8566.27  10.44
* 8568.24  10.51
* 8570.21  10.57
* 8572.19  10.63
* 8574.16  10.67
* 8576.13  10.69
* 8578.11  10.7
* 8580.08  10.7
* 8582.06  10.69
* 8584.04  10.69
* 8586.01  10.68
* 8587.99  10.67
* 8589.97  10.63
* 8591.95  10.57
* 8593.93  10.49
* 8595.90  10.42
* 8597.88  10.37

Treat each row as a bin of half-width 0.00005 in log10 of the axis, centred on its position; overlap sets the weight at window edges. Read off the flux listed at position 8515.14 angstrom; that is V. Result 10.5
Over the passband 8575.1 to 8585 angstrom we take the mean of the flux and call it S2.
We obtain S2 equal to 10.7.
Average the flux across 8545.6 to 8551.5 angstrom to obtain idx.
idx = 9.19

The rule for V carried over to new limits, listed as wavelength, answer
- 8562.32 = 10.34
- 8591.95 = 10.57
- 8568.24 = 10.51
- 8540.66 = 8.399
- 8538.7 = 8.748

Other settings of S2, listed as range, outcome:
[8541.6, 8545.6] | 8.34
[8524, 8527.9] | 10.6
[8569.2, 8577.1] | 10.6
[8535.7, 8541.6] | 8.81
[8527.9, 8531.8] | 10.3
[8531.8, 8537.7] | 9.62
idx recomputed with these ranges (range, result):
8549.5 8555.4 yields 9.86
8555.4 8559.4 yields 10.2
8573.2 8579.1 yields 10.7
